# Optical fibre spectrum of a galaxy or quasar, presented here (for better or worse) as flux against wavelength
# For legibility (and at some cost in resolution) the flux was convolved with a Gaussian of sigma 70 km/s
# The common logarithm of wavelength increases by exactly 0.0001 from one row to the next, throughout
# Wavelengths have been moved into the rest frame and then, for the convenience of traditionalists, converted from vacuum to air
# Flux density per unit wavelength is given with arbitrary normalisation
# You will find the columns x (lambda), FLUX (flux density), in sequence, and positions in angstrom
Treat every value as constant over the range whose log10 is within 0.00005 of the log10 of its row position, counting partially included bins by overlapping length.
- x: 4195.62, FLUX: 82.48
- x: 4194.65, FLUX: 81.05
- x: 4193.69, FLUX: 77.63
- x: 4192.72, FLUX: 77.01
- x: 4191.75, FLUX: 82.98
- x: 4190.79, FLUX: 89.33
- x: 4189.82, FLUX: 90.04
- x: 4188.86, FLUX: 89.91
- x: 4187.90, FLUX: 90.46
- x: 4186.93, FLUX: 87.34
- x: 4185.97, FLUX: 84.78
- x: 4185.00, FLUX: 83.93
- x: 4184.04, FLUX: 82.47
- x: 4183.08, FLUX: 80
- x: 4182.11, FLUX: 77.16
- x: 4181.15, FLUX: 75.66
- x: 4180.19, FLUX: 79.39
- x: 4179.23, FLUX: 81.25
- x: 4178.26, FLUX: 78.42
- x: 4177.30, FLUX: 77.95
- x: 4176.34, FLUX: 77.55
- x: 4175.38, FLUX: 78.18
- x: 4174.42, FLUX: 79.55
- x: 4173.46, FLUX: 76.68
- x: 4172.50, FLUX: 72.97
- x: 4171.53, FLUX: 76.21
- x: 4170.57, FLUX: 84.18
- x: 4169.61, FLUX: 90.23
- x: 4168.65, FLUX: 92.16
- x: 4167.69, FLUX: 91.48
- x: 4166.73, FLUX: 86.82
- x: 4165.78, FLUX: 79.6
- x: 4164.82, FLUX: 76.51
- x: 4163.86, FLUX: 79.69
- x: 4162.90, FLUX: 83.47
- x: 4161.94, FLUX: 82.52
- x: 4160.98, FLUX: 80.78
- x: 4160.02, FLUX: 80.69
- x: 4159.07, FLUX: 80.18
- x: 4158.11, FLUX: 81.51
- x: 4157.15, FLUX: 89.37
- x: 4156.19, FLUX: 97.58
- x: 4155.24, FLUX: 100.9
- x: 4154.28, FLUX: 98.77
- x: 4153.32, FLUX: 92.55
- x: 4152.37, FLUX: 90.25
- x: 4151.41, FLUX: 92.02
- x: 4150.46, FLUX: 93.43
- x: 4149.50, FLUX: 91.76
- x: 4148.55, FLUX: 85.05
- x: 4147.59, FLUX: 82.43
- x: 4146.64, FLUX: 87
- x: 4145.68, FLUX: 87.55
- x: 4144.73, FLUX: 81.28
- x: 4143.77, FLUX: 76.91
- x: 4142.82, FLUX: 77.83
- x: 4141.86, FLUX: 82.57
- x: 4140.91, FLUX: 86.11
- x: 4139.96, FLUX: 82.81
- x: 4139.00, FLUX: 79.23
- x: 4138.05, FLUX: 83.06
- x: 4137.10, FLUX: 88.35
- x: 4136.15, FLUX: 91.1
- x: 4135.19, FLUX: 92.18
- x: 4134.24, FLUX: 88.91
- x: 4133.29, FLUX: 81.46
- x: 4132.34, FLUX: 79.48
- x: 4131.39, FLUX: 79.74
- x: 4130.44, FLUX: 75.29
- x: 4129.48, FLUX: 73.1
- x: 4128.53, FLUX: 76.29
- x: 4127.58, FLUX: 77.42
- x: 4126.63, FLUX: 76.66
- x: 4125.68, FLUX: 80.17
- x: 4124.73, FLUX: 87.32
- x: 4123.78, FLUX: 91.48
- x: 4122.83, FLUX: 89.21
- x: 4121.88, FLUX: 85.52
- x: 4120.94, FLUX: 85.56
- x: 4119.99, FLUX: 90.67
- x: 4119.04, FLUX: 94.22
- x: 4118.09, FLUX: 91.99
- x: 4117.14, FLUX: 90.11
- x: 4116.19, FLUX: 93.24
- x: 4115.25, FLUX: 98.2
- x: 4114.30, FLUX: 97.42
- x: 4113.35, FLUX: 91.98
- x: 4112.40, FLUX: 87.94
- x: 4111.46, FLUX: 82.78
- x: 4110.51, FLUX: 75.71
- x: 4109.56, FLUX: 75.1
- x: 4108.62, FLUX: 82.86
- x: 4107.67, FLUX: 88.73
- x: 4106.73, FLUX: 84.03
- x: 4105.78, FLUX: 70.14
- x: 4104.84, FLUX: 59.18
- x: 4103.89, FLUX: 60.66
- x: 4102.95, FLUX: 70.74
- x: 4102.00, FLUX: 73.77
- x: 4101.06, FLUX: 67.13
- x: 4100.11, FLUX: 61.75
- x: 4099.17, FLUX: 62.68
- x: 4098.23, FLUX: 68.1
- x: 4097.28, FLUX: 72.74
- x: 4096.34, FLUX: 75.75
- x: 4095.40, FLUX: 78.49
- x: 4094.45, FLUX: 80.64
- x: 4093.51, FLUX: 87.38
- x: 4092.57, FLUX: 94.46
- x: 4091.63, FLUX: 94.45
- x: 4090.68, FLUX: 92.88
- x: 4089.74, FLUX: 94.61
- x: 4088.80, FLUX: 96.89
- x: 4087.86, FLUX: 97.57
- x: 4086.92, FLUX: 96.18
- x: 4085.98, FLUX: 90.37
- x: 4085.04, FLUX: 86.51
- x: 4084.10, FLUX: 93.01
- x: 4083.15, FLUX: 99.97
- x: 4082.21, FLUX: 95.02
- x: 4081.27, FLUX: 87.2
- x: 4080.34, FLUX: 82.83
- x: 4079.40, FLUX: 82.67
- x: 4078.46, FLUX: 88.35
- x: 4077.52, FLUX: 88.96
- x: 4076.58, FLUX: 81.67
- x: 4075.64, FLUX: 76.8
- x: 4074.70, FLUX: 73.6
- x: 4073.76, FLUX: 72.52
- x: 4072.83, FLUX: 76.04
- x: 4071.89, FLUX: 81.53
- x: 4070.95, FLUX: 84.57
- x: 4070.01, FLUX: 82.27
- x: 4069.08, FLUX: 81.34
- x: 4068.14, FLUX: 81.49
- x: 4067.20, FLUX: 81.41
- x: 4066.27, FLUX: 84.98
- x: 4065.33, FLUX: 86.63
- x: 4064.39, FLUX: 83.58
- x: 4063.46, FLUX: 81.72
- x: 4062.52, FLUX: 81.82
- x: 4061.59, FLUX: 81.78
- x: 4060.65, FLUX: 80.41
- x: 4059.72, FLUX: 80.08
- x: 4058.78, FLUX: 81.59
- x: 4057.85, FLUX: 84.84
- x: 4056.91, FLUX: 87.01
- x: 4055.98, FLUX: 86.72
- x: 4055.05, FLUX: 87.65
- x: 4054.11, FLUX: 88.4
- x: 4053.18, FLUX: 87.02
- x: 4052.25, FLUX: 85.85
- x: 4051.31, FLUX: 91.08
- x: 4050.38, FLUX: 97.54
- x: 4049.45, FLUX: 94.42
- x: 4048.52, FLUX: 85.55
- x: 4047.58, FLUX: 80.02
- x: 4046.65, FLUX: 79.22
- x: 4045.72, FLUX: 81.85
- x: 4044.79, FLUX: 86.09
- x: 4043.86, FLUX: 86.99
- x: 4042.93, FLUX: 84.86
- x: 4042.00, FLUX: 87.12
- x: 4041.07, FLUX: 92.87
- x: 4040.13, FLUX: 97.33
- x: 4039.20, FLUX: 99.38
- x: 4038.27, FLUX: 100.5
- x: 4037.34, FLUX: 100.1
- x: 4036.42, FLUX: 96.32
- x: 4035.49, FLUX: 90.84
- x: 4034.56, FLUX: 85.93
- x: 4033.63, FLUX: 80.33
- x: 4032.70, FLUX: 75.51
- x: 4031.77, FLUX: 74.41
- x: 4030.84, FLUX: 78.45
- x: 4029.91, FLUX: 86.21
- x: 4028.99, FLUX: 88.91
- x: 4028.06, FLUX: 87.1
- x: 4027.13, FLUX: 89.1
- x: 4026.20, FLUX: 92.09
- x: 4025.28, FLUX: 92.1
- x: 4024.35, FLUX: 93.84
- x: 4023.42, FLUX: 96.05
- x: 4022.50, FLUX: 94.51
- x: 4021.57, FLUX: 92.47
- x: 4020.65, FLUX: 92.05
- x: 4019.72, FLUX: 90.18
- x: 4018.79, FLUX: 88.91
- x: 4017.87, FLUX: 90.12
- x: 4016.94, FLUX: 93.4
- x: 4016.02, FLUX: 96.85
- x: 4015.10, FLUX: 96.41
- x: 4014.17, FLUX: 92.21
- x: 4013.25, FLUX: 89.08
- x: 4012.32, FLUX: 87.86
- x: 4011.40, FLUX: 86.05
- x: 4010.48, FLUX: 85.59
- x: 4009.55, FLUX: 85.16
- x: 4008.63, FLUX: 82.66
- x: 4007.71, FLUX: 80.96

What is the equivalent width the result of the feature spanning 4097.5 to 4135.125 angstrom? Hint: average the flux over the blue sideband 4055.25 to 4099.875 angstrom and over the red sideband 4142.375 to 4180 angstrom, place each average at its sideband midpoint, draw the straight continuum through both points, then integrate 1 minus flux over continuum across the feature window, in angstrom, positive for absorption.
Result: 1.6 angstrom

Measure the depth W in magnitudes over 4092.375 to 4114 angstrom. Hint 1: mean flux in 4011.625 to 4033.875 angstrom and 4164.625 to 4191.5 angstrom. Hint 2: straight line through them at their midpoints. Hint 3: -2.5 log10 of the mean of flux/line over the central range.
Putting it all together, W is 0.129 mag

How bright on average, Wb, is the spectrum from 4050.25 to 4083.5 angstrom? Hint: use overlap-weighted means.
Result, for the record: 84.2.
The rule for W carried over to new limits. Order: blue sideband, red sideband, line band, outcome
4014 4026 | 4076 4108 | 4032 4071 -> 0.02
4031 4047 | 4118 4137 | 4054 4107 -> 0.05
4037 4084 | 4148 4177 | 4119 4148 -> 0.03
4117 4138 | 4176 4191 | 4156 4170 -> -0.01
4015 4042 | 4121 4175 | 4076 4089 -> -0.03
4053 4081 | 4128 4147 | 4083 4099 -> -0.06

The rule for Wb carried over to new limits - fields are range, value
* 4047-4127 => 84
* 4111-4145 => 85.2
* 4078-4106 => 82.2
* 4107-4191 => 84.7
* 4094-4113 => 74.1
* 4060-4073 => 82.2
